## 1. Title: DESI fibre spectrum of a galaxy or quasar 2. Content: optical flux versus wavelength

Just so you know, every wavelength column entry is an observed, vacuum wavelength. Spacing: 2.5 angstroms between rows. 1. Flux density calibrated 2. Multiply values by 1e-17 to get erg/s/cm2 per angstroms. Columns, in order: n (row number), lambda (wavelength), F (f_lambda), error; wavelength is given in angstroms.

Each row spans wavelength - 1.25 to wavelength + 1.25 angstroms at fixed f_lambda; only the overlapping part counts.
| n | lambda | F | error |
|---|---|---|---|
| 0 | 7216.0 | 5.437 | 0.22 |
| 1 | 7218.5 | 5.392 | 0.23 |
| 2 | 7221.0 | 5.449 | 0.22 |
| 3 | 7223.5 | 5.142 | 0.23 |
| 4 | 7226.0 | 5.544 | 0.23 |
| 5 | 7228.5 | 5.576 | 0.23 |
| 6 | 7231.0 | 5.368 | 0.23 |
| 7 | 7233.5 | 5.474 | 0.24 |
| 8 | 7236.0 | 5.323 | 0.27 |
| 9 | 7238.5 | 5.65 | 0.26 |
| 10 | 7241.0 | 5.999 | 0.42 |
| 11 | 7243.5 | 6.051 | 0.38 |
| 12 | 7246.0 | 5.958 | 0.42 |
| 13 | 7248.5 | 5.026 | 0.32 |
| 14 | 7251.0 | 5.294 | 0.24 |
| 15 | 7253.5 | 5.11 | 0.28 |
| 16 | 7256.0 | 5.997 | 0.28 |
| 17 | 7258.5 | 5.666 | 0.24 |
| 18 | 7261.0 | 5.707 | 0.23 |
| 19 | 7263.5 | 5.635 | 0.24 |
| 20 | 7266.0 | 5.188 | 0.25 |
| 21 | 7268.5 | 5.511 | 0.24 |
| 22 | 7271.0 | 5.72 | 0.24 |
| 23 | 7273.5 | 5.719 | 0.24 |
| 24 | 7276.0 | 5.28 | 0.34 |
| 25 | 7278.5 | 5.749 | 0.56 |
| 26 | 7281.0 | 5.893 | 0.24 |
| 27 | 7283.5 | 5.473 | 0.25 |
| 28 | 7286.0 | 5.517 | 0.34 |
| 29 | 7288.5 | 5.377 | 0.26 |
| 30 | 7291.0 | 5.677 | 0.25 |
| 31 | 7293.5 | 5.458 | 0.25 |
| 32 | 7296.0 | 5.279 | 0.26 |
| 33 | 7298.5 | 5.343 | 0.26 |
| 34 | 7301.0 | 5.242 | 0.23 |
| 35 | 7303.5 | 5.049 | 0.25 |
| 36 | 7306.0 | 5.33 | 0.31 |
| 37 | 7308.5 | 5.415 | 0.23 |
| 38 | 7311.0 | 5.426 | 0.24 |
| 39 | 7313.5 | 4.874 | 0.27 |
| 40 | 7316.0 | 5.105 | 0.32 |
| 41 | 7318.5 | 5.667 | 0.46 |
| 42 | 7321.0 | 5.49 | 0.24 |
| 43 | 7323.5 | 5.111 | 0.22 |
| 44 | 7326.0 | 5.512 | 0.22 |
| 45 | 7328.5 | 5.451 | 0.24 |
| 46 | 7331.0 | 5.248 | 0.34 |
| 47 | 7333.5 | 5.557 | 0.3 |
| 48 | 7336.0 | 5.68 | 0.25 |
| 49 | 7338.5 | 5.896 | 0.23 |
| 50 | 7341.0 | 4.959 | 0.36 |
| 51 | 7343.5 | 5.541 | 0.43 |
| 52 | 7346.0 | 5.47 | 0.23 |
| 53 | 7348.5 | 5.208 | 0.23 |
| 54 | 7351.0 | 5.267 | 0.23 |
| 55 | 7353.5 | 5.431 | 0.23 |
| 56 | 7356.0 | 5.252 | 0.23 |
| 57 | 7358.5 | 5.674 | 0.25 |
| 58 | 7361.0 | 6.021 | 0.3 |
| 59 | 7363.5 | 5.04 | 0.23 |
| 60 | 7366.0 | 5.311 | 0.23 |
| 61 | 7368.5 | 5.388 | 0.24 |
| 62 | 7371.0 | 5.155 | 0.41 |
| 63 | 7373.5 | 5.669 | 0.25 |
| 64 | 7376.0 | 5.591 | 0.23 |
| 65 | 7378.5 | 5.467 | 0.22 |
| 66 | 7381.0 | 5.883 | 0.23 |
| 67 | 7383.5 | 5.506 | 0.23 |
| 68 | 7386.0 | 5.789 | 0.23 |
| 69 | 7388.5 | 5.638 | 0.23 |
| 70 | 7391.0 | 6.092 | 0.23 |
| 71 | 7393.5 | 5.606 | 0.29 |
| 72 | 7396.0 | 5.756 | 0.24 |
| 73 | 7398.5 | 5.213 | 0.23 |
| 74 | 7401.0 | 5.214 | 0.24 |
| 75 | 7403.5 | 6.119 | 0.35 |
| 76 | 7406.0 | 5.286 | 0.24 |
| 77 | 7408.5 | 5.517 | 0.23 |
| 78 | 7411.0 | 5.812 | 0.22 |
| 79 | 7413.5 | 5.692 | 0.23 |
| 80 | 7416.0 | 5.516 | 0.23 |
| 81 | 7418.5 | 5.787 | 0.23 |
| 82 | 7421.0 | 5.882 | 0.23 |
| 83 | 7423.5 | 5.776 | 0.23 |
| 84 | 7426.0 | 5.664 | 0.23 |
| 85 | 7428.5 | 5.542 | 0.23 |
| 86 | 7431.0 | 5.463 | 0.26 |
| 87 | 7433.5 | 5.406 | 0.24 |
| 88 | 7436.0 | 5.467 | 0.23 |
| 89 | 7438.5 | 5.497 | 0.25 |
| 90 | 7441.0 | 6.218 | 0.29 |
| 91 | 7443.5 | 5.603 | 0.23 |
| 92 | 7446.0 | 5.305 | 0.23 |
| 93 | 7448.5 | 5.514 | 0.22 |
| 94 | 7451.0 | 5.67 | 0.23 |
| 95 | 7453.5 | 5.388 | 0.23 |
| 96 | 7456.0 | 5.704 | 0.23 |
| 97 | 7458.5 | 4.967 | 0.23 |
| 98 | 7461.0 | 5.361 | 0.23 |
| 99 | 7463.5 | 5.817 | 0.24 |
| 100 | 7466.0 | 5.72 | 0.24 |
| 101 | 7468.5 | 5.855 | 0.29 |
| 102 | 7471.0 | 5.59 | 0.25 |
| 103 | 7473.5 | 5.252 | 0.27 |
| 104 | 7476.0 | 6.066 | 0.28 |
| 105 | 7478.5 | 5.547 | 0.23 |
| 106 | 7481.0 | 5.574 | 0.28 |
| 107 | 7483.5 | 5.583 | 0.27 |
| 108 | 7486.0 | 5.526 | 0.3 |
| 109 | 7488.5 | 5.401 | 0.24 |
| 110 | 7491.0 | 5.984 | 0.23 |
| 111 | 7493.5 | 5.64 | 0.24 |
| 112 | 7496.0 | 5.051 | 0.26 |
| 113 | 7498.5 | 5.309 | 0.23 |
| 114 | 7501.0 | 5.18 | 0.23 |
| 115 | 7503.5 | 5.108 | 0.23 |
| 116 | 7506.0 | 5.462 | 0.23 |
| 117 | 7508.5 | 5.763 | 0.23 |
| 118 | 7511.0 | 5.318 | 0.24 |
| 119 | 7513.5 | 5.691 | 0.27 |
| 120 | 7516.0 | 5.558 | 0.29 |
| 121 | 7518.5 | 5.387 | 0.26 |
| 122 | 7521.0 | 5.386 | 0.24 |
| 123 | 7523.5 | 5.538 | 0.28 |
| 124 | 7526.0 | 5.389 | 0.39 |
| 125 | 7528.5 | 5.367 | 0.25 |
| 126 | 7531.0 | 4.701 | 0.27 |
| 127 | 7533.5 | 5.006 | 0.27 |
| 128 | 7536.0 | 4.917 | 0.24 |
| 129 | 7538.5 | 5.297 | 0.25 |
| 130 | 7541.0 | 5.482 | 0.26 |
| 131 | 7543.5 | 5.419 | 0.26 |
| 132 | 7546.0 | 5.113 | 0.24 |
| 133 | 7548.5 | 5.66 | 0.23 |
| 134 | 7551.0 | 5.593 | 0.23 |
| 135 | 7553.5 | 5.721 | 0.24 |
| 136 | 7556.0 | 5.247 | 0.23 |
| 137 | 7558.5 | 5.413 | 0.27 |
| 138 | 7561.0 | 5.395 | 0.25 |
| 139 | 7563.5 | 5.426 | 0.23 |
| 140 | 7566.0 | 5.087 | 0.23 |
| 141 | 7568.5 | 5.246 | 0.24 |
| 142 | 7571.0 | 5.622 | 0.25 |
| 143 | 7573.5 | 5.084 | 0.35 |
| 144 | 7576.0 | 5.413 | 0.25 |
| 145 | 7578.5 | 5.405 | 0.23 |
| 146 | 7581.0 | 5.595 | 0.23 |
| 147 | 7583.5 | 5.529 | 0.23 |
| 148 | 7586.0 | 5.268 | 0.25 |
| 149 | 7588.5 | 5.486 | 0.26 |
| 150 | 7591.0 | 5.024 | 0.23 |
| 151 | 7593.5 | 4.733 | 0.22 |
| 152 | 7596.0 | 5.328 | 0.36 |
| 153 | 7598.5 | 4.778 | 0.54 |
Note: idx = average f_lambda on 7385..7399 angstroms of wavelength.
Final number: 5.71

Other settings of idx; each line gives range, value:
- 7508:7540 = 5.32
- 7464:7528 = 5.52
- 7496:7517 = 5.4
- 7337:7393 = 5.51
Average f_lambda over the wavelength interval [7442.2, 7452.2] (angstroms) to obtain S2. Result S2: 5.53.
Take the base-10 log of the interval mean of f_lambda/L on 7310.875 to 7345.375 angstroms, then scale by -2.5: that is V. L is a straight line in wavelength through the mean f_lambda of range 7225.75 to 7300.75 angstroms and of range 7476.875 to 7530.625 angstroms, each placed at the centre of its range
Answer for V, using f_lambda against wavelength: 0.03 mag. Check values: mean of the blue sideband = 5.55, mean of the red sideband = 5.46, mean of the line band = 5.39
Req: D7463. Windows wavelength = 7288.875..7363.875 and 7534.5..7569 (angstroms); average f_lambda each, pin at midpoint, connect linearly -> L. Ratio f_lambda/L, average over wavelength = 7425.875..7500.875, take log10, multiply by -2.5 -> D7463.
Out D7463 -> -0.04 mag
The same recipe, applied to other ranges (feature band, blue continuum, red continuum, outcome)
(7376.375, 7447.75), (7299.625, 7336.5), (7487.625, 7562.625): -0.05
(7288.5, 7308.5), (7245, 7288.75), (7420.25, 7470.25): 0.04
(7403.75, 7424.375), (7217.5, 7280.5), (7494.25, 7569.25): -0.05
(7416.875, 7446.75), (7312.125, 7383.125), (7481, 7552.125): -0.05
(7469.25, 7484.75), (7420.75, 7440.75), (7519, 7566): -0.02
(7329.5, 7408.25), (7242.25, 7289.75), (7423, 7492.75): 0.01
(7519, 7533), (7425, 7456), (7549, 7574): 0.04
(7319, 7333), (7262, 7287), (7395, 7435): 0.04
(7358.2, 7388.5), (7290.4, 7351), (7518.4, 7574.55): -0.04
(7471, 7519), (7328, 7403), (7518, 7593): -0.02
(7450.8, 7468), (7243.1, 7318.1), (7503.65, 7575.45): -0.03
